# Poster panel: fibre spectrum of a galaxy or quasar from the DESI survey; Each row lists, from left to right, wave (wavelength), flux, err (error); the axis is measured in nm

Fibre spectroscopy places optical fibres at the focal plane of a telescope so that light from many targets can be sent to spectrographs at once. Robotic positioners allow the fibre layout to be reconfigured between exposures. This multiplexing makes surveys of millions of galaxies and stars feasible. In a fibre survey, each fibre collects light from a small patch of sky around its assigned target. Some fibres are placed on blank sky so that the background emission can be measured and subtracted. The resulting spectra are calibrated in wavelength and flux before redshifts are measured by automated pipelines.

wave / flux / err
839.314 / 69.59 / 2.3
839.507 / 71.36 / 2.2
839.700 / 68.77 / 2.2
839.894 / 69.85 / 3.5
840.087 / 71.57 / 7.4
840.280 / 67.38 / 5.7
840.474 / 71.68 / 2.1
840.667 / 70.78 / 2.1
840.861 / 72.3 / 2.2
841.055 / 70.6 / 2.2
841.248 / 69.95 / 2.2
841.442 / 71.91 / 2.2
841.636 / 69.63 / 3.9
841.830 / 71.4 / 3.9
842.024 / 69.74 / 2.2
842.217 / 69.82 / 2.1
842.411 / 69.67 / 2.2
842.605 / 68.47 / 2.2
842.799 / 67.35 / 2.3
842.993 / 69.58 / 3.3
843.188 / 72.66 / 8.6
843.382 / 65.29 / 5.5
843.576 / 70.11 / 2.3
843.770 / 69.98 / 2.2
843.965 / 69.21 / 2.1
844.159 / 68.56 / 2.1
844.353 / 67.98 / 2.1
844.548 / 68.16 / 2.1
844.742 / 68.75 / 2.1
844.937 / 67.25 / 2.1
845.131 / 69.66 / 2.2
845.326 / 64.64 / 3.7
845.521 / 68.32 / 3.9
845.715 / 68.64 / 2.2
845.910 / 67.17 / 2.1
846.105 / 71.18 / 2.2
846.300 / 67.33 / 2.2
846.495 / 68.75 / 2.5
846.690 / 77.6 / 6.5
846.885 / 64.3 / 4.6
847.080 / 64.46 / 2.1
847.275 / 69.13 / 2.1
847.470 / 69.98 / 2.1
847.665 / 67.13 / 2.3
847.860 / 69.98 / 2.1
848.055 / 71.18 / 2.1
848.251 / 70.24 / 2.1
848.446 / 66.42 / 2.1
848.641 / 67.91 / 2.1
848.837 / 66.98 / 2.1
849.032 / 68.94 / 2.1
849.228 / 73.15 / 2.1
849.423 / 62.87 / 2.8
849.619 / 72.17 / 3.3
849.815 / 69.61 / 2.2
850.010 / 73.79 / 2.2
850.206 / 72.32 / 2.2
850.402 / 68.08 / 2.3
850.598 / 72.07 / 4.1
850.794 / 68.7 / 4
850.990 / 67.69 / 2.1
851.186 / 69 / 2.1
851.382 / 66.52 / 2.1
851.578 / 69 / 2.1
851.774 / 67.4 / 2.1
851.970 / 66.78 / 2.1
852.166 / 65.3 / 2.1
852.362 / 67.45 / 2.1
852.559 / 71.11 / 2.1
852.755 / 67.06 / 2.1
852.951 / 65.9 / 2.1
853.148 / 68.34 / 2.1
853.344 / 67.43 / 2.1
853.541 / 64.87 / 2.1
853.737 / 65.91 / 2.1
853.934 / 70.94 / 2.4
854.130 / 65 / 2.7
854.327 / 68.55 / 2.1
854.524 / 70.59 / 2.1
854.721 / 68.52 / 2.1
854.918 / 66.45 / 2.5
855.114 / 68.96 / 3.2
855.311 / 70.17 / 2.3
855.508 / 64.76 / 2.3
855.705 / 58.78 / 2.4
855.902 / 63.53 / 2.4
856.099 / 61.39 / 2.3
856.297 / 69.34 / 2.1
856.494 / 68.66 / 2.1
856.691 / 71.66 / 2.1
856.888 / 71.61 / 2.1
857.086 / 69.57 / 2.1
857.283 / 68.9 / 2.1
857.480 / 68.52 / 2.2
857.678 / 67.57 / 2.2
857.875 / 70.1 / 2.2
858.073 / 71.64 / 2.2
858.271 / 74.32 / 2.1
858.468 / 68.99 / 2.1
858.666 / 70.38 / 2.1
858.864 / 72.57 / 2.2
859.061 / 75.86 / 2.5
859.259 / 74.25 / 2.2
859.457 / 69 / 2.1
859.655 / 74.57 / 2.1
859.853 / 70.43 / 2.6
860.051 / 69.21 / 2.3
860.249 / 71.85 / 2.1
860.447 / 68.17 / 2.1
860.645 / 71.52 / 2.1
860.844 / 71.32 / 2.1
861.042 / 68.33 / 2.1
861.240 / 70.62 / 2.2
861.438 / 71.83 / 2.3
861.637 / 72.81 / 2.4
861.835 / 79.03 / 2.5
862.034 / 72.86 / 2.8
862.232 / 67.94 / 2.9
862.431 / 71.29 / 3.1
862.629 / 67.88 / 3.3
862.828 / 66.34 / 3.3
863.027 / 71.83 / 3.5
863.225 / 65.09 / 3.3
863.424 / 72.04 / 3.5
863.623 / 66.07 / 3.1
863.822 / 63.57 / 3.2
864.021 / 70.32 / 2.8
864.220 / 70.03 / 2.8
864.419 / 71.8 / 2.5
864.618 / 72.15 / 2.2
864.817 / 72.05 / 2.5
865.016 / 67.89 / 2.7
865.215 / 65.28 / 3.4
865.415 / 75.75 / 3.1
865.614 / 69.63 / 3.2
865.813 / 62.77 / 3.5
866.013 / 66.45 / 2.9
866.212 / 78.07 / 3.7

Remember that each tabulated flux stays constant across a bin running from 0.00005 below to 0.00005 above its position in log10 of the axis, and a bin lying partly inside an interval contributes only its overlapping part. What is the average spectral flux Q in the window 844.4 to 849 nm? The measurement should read 68.5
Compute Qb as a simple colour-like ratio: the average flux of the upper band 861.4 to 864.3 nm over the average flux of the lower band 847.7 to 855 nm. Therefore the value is 1.02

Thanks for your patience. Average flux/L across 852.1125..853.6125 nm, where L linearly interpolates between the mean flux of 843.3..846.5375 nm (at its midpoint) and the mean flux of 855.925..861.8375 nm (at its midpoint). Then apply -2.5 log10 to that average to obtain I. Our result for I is 0.04 mag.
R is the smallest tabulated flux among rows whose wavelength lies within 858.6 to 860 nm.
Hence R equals 69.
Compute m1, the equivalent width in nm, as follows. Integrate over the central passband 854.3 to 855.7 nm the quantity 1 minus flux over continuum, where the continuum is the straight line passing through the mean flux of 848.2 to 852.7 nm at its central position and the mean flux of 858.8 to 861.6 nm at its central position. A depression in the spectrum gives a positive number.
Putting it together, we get 0.05 nm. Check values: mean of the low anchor 68.8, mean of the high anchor 71.4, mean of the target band 67.6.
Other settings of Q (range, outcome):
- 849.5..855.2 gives 68.4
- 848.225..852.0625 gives 69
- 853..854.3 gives 67.1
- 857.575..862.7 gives 71.3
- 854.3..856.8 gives 67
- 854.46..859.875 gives 69.3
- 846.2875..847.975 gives 68.9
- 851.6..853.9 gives 67.2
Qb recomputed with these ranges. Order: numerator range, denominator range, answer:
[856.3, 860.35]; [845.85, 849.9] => 1.03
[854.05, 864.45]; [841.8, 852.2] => 1.01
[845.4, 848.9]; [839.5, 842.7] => 0.98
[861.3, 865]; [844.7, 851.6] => 1.02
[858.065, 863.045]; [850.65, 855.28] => 1.05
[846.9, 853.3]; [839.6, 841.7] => 0.97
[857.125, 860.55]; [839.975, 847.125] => 1.02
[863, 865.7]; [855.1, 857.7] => 1.03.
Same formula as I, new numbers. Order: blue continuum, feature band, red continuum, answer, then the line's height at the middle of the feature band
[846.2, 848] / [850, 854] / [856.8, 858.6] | 0.02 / 69.4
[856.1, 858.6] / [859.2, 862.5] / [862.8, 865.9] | -0.03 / 69.4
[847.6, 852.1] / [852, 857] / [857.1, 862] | 0.04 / 70.1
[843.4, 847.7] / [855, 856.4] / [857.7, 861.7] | 0.08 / 70.5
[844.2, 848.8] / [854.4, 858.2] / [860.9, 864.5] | 0.02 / 69.4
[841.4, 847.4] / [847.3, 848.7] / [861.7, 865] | 0.00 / 69.1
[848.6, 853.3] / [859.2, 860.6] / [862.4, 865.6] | -0.03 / 69.1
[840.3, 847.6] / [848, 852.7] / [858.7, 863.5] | 0.02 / 69.9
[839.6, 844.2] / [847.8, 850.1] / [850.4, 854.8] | -0.01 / 68.6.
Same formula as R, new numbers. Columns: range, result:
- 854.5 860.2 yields 58.78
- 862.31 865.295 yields 63.57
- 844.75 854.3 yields 62.87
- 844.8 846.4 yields 64.64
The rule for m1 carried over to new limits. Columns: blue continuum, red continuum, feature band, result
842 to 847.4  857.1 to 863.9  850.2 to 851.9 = 0.016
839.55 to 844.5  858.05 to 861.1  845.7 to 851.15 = 0.090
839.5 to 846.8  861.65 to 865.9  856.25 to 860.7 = -0.075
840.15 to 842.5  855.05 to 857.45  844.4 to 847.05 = 0.039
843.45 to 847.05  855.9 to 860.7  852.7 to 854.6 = 0.062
